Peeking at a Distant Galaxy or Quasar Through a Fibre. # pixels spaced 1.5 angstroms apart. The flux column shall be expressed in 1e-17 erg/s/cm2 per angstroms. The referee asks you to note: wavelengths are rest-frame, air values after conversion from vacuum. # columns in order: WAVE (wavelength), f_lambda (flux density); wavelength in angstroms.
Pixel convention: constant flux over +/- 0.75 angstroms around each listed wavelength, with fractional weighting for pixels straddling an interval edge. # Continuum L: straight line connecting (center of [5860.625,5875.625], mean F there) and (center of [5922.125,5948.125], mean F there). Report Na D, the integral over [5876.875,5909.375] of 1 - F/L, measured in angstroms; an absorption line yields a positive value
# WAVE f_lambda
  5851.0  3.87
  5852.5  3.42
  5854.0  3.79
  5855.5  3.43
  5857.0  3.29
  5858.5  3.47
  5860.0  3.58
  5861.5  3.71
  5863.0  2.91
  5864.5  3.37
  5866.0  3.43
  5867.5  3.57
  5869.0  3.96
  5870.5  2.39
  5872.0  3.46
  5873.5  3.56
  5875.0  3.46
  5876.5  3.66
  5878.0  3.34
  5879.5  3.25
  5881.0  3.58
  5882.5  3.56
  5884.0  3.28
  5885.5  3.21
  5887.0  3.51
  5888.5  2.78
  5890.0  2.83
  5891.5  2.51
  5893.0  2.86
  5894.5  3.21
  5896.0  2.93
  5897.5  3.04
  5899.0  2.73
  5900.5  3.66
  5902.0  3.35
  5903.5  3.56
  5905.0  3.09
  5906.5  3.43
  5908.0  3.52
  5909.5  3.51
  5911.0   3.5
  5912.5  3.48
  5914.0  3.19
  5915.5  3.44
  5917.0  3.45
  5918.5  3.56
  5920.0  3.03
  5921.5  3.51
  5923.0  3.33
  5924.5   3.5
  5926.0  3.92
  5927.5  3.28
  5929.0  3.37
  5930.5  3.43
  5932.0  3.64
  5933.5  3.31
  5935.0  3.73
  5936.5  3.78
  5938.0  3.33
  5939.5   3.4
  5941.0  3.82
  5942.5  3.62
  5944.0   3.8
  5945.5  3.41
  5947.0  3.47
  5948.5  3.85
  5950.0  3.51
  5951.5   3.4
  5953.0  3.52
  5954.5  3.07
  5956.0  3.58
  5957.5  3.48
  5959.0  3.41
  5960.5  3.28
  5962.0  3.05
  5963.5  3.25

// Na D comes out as 2.2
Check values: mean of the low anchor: 3.38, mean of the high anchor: 3.54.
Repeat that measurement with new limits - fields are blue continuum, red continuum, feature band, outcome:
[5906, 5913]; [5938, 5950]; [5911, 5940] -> 0.7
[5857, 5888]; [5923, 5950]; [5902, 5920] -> 0.5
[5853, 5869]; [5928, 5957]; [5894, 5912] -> 1.1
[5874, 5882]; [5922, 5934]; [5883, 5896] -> 1.6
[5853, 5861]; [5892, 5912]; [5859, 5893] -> 1.0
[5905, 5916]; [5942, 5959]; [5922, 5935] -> -0.1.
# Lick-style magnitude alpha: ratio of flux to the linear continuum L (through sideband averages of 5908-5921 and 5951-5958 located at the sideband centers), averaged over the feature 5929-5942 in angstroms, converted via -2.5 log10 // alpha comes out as -0.04 mag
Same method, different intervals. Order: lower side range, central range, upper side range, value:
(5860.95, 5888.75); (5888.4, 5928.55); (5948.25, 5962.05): 0.04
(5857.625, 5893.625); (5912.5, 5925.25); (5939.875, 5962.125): 0.01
